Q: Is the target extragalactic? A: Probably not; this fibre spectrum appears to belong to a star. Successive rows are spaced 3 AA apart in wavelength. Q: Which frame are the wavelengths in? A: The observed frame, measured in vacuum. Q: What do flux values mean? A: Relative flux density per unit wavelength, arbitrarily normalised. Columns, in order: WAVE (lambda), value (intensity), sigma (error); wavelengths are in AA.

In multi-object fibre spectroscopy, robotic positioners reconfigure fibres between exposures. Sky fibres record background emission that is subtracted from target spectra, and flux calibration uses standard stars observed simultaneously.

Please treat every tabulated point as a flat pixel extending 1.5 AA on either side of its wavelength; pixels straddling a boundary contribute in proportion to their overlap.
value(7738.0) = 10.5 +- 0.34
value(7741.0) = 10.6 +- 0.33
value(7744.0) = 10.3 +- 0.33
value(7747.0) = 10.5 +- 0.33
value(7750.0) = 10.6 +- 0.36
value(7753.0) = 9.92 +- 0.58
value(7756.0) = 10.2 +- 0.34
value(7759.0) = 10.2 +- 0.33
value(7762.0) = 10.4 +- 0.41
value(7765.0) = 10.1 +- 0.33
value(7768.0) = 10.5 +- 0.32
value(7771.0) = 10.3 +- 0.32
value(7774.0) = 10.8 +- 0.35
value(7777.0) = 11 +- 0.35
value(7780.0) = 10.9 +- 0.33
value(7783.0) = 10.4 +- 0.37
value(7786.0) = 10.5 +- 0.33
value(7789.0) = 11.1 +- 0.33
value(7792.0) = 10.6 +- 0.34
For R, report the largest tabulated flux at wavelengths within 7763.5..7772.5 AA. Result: 10.5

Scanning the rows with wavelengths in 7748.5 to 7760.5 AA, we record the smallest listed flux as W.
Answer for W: 9.92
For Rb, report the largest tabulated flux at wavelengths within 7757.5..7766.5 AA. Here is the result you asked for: 10.4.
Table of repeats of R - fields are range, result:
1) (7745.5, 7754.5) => 10.6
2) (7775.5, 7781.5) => 11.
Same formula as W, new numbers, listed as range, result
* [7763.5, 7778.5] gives 10.1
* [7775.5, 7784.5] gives 10.4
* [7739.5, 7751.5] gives 10.3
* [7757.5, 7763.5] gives 10.2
